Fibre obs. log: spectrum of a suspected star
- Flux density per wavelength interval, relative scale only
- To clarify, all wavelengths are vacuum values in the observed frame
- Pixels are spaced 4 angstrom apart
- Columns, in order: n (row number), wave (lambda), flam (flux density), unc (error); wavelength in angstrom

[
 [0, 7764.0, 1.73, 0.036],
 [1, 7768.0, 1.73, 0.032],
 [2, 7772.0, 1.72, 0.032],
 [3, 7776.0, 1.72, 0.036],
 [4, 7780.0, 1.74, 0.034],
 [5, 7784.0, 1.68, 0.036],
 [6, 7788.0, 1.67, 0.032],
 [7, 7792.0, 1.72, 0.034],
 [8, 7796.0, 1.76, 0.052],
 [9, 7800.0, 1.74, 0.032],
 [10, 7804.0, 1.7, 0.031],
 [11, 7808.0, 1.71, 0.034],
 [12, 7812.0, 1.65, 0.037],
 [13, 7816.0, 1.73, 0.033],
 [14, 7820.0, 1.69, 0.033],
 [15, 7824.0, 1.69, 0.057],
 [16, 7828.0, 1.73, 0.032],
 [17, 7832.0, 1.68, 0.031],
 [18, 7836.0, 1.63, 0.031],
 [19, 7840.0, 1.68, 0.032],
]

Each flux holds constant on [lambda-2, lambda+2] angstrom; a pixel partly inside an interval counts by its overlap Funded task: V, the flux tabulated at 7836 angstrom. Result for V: 1.63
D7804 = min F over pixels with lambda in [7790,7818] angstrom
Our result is 1.65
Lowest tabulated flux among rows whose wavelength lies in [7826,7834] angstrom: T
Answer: 1.68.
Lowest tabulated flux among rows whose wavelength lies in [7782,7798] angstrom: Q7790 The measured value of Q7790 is 1.67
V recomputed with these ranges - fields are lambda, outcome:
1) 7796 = 1.76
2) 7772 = 1.72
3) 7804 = 1.7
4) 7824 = 1.69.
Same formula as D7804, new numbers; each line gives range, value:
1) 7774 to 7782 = 1.72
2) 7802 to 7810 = 1.7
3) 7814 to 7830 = 1.69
